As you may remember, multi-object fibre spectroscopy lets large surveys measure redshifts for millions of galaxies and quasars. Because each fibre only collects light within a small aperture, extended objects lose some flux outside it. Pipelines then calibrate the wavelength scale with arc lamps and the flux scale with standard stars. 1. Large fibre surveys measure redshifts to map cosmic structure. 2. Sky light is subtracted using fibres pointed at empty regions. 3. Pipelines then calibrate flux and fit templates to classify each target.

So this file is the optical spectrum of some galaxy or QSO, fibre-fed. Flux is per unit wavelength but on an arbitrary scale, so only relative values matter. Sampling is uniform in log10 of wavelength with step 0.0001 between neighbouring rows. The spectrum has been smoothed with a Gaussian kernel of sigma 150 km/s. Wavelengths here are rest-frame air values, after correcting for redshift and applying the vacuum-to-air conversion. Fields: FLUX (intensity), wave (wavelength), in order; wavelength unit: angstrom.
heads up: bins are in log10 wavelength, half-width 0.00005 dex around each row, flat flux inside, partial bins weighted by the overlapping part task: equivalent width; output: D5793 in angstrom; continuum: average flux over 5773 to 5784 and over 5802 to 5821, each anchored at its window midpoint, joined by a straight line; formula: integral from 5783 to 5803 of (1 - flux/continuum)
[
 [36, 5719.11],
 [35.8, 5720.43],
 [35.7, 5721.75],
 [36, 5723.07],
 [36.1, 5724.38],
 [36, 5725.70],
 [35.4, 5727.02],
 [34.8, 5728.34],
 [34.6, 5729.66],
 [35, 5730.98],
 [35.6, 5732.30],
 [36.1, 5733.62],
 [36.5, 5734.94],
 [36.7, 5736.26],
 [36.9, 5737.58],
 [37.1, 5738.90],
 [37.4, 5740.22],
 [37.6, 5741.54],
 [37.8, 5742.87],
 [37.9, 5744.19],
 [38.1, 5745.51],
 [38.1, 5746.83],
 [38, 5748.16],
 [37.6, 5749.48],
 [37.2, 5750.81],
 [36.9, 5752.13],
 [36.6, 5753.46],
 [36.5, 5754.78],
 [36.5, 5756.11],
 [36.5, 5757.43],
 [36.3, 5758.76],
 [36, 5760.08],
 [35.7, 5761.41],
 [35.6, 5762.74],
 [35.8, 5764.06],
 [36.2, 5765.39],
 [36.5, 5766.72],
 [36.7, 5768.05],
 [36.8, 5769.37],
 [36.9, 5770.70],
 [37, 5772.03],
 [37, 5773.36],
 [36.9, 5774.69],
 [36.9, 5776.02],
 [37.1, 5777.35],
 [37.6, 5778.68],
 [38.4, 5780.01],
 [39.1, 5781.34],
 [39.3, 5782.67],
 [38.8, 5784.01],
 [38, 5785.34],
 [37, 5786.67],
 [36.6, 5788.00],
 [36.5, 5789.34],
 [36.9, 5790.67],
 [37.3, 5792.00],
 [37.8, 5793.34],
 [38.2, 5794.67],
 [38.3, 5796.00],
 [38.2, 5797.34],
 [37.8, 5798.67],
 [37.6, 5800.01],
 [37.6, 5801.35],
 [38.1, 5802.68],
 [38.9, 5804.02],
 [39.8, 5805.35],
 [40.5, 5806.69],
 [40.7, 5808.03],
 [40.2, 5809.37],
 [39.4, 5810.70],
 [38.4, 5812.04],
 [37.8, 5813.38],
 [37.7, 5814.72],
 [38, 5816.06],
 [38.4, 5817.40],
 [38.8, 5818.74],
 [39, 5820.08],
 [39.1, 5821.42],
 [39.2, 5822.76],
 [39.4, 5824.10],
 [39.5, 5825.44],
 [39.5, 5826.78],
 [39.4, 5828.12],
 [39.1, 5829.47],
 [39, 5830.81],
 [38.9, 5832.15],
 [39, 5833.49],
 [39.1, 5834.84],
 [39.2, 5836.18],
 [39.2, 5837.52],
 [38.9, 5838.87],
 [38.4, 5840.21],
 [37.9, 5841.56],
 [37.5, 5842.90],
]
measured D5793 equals 0.36 angstrom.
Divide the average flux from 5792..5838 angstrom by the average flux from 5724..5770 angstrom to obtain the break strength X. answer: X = 1.1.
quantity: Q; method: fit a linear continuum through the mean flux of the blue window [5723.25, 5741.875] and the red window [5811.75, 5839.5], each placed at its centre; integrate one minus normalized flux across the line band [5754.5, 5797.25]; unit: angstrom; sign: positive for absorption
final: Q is 0.3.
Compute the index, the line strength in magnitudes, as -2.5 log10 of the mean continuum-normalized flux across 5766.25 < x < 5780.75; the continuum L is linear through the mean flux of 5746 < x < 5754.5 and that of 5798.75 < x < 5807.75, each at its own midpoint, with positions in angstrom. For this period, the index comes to 0.03 mag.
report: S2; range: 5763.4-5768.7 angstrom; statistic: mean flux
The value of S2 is 36.3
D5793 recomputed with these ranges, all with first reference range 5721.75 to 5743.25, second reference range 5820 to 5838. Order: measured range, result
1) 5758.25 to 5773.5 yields 0.4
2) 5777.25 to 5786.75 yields -0.1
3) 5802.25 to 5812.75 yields -0.3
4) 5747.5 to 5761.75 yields 0.1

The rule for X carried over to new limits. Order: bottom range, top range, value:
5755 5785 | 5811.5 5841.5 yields 1.05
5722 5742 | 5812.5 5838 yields 1.08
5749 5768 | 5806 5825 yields 1.07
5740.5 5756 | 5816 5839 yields 1.04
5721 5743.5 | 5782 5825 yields 1.06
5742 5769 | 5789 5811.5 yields 1.05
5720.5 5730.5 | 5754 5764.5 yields 1.02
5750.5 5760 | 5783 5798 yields 1.03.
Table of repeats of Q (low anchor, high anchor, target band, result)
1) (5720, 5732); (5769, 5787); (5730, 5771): -0.3 angstrom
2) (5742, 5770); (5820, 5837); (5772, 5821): 0.0 angstrom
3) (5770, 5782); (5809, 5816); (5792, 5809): -0.2 angstrom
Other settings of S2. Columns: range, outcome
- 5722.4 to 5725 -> 36.1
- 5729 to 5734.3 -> 35.3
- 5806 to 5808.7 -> 40.5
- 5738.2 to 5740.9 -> 37.3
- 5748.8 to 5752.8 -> 37.2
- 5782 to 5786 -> 38.7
